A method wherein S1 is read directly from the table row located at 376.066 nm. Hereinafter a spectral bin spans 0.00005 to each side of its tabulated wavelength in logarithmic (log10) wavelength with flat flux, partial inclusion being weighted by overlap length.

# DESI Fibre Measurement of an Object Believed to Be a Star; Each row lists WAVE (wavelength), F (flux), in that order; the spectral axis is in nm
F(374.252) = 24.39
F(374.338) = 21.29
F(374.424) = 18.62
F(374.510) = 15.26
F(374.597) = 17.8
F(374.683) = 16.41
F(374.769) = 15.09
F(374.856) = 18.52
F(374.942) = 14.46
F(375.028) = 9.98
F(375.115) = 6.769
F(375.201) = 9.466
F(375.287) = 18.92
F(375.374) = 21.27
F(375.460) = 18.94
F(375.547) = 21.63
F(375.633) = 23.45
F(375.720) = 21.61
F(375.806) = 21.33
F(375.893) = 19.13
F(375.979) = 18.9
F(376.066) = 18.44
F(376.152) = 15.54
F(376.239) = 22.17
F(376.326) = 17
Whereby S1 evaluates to 18.44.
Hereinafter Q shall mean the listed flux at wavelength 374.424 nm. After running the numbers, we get 18.62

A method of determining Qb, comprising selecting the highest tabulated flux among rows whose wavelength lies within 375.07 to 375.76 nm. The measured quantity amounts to 23.45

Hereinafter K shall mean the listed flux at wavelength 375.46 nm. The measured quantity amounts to 18.94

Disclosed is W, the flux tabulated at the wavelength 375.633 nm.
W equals 23.45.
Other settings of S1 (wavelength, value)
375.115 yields 6.769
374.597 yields 17.8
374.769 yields 15.09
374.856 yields 18.52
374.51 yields 15.26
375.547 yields 21.63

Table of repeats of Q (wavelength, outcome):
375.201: 9.466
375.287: 18.92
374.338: 21.29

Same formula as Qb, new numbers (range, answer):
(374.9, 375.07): 14.46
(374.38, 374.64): 18.62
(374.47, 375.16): 18.52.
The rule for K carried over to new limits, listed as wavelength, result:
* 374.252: 24.39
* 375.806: 21.33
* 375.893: 19.13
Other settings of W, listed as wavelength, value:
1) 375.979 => 18.9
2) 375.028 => 9.98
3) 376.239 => 22.17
